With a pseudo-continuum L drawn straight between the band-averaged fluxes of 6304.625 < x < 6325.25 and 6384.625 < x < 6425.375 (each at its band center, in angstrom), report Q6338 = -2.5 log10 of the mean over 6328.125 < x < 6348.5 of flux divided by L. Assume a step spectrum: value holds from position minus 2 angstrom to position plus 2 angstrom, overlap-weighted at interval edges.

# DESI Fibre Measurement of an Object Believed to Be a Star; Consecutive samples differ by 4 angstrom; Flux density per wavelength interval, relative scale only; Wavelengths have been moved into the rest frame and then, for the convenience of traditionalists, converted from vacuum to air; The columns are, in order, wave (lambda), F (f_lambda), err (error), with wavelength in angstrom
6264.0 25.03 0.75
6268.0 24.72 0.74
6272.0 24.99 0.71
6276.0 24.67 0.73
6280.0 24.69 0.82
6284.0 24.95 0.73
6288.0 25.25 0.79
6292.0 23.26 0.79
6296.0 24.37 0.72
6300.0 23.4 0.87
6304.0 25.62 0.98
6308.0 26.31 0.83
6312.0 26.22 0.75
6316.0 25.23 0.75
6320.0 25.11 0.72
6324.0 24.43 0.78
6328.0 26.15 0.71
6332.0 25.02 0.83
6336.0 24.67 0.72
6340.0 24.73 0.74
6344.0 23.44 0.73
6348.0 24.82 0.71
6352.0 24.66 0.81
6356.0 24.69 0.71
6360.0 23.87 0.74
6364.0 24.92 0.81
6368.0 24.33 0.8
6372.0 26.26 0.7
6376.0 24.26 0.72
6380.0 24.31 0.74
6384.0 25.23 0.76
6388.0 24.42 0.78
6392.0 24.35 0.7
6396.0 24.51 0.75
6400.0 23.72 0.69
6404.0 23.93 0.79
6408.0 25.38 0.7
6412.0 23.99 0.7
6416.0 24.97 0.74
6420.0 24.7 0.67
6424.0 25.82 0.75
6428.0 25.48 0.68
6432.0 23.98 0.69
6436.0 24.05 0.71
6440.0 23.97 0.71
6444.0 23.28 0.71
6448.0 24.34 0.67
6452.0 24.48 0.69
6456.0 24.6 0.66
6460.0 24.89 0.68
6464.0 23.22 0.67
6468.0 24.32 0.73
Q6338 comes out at 0.026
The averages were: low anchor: 25.5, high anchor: 24.6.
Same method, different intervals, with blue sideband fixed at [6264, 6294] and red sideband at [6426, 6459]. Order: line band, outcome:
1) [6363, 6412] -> -0.01 mag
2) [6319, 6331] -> -0.03 mag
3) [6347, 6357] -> -0.01 mag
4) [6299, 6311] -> -0.03 mag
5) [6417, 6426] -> -0.04 mag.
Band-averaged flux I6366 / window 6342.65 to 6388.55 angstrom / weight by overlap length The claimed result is 24.6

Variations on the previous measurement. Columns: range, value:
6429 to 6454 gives 24.1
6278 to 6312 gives 24.8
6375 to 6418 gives 24.5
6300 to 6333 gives 25.4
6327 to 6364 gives 24.6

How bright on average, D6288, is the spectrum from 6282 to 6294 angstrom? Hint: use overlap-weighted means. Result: 24.5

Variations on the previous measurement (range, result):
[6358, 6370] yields 24.4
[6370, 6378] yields 25.3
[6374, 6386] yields 24.6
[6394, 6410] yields 24.4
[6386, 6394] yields 24.4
